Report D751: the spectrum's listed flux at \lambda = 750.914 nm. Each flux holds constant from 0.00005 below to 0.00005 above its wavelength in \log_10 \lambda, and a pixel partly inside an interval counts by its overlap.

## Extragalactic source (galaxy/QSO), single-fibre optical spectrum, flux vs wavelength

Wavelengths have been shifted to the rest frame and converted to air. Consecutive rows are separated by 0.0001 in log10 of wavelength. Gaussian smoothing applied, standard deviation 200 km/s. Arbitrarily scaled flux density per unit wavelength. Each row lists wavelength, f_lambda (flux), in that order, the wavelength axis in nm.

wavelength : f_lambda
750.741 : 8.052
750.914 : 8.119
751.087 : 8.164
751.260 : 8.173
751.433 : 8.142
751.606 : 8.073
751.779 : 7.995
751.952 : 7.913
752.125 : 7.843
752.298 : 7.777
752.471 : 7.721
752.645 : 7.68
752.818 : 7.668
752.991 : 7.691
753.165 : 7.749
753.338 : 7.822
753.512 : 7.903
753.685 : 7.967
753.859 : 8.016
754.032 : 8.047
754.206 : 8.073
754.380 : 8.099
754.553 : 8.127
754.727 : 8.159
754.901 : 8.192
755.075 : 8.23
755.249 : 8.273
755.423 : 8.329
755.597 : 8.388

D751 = 8.119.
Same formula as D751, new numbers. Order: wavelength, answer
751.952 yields 7.913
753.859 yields 8.016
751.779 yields 7.995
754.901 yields 8.192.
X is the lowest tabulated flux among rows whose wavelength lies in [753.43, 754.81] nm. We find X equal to 7.903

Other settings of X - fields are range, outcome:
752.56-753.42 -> 7.668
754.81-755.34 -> 8.192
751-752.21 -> 7.843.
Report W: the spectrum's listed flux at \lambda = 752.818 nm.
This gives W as 7.668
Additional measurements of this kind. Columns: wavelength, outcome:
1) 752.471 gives 7.721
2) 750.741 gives 8.052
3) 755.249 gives 8.273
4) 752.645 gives 7.68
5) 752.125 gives 7.843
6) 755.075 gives 8.23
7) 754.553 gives 8.127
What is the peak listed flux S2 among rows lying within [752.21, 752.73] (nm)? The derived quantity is 7.777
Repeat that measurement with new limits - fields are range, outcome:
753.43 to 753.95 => 8.016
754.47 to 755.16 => 8.23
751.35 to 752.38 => 8.142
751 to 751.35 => 8.173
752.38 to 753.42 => 7.822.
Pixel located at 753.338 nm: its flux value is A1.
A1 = 7.822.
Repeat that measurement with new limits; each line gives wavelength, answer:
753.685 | 7.967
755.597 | 8.388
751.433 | 8.142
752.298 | 7.777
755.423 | 8.329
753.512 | 7.903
